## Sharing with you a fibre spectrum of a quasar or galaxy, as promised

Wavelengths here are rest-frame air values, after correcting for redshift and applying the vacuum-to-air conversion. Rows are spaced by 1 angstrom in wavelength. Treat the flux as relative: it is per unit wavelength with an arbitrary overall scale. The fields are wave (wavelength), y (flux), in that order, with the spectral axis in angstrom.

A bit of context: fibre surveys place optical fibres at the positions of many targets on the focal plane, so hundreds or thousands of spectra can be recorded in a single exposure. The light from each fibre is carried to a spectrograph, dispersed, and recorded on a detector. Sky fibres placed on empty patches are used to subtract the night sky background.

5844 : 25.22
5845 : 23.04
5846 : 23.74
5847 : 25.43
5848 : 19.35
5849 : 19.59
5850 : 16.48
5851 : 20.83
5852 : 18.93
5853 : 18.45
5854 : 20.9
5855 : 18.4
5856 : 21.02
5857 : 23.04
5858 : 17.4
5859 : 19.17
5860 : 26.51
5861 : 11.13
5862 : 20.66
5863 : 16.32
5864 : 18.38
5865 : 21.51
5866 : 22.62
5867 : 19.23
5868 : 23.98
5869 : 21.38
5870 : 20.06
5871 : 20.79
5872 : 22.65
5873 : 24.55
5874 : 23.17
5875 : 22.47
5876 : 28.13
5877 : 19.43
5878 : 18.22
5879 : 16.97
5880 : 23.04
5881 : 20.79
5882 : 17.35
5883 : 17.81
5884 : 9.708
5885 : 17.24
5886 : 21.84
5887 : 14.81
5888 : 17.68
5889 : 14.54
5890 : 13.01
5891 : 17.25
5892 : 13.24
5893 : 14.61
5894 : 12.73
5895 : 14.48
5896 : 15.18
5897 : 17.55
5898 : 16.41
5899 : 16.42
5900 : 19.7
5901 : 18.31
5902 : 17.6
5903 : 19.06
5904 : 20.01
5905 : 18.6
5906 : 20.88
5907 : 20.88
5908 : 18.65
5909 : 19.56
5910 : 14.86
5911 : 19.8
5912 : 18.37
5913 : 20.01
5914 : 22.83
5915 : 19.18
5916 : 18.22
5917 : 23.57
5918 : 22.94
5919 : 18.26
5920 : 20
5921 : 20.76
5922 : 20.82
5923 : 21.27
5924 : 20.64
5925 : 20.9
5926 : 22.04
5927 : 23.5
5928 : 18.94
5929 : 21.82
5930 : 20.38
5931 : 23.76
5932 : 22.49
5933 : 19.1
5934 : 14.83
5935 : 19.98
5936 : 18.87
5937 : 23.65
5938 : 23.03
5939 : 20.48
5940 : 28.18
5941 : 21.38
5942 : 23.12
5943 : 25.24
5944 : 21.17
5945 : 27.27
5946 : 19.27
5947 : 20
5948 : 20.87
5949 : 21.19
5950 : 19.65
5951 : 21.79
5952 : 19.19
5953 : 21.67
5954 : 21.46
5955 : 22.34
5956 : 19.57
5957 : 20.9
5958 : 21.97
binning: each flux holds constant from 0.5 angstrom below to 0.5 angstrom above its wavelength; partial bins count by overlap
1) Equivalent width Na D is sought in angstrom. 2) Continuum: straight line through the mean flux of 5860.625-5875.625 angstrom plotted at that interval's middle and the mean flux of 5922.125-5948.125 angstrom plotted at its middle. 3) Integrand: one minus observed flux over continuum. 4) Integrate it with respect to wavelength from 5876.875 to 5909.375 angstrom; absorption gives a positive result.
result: 5.7 angstrom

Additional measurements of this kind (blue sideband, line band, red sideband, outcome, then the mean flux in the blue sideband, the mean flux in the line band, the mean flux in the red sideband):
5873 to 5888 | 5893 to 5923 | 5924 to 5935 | 2.1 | 19.5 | 18.8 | 20.7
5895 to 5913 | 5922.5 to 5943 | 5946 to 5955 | -1.8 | 18.3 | 21.5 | 20.7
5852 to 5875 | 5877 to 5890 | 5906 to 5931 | 2.0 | 20.5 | 17.4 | 20.4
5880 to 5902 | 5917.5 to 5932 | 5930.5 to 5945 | -0.5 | 16.4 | 21.2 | 22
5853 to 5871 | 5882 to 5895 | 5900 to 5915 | 2.8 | 20.1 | 15.4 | 19.3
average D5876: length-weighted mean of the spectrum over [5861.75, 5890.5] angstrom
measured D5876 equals 19.6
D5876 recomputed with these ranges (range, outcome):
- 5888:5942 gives 19.3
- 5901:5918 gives 19.6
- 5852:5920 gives 19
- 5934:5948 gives 22.1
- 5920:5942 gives 21.3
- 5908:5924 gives 20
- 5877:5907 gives 17.2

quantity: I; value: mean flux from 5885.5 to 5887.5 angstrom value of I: 18.3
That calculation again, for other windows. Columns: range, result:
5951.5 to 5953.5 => 20.4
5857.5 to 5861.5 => 18.6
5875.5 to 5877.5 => 23.8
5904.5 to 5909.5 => 19.7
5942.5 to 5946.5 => 23.2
